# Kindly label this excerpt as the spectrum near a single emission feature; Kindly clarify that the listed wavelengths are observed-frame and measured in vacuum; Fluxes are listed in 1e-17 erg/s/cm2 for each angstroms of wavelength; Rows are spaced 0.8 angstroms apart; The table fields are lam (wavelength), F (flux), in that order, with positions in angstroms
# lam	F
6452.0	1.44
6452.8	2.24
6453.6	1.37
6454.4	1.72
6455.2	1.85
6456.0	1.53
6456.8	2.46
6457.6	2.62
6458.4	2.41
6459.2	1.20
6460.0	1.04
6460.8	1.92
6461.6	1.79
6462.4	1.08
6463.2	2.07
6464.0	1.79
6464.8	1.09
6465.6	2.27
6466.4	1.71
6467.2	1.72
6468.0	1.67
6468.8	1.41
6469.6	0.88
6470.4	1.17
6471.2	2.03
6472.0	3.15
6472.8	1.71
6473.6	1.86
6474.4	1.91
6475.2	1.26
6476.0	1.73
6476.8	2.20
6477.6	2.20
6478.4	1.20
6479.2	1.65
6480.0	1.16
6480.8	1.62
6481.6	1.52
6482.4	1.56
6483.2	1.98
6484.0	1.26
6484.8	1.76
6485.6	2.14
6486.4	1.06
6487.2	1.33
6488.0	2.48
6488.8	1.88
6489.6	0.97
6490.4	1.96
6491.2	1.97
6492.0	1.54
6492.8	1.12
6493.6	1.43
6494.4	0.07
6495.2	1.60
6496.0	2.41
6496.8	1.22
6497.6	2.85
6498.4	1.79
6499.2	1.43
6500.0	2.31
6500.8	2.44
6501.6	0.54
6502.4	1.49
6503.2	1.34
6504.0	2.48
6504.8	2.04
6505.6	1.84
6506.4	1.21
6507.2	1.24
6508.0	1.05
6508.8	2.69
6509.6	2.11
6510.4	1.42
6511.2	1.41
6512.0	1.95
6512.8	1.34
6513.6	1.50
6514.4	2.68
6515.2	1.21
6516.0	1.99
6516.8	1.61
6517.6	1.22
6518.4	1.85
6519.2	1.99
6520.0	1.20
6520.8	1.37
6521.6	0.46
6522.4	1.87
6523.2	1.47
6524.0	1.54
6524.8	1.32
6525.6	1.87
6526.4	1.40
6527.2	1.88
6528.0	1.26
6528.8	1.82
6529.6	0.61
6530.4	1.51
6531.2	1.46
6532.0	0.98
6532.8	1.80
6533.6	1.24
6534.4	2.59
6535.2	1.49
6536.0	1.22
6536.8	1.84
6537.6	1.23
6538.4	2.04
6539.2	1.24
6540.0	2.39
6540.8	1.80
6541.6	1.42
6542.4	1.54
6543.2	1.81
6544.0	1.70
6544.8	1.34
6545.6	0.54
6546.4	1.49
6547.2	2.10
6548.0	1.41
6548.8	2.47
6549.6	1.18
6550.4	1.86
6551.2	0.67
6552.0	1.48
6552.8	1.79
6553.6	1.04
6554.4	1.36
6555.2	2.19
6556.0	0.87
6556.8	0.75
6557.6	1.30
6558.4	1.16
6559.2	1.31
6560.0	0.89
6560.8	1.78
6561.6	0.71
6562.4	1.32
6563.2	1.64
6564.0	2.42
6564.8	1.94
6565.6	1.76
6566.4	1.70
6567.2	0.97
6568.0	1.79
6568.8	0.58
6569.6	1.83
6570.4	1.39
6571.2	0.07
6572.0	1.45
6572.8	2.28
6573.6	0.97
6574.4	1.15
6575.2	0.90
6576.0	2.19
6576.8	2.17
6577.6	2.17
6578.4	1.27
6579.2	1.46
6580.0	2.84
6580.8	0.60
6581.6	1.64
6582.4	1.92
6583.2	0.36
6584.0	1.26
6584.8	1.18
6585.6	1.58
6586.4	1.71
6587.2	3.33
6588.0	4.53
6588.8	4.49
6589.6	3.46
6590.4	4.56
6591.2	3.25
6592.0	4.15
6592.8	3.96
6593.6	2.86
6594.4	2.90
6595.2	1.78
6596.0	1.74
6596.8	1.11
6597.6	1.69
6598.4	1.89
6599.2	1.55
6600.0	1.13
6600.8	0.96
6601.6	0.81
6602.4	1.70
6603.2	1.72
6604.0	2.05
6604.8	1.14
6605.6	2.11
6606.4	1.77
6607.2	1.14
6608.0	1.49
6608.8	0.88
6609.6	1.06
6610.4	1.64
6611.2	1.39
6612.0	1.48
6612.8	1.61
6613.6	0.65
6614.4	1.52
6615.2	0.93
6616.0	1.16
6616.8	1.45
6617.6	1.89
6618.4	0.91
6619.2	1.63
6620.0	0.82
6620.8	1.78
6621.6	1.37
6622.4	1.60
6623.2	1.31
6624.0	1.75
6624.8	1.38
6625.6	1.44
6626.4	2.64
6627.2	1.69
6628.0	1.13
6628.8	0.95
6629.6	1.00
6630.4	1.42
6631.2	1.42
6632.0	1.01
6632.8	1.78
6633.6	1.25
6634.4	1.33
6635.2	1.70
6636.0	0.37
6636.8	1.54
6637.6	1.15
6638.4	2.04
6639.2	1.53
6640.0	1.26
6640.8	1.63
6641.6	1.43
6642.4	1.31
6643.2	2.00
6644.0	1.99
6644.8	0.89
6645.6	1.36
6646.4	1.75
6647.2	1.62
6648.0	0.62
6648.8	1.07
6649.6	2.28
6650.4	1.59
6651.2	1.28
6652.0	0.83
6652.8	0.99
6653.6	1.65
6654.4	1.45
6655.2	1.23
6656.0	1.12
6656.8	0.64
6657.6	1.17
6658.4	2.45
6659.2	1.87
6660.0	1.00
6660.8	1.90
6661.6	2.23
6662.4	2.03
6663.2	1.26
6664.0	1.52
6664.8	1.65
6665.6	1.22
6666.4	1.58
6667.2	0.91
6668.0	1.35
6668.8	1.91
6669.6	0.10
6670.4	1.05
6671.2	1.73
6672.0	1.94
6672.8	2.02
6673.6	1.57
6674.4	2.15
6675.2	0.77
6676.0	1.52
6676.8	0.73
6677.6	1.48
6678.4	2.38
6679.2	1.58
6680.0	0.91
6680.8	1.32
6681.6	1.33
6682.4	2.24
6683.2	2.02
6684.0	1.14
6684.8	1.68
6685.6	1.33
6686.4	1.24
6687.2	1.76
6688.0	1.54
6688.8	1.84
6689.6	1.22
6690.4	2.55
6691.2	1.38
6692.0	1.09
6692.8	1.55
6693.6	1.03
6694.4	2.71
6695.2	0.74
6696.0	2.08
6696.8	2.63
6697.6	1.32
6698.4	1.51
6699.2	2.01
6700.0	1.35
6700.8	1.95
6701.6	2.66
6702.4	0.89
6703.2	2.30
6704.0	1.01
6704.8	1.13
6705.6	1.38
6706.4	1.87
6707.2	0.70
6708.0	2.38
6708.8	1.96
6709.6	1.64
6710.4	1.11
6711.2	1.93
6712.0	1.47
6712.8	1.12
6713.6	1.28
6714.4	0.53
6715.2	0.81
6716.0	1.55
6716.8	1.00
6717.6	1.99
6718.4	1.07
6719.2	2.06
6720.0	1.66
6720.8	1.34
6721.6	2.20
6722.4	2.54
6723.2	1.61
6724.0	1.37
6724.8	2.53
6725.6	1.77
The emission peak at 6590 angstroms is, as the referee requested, H-beta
